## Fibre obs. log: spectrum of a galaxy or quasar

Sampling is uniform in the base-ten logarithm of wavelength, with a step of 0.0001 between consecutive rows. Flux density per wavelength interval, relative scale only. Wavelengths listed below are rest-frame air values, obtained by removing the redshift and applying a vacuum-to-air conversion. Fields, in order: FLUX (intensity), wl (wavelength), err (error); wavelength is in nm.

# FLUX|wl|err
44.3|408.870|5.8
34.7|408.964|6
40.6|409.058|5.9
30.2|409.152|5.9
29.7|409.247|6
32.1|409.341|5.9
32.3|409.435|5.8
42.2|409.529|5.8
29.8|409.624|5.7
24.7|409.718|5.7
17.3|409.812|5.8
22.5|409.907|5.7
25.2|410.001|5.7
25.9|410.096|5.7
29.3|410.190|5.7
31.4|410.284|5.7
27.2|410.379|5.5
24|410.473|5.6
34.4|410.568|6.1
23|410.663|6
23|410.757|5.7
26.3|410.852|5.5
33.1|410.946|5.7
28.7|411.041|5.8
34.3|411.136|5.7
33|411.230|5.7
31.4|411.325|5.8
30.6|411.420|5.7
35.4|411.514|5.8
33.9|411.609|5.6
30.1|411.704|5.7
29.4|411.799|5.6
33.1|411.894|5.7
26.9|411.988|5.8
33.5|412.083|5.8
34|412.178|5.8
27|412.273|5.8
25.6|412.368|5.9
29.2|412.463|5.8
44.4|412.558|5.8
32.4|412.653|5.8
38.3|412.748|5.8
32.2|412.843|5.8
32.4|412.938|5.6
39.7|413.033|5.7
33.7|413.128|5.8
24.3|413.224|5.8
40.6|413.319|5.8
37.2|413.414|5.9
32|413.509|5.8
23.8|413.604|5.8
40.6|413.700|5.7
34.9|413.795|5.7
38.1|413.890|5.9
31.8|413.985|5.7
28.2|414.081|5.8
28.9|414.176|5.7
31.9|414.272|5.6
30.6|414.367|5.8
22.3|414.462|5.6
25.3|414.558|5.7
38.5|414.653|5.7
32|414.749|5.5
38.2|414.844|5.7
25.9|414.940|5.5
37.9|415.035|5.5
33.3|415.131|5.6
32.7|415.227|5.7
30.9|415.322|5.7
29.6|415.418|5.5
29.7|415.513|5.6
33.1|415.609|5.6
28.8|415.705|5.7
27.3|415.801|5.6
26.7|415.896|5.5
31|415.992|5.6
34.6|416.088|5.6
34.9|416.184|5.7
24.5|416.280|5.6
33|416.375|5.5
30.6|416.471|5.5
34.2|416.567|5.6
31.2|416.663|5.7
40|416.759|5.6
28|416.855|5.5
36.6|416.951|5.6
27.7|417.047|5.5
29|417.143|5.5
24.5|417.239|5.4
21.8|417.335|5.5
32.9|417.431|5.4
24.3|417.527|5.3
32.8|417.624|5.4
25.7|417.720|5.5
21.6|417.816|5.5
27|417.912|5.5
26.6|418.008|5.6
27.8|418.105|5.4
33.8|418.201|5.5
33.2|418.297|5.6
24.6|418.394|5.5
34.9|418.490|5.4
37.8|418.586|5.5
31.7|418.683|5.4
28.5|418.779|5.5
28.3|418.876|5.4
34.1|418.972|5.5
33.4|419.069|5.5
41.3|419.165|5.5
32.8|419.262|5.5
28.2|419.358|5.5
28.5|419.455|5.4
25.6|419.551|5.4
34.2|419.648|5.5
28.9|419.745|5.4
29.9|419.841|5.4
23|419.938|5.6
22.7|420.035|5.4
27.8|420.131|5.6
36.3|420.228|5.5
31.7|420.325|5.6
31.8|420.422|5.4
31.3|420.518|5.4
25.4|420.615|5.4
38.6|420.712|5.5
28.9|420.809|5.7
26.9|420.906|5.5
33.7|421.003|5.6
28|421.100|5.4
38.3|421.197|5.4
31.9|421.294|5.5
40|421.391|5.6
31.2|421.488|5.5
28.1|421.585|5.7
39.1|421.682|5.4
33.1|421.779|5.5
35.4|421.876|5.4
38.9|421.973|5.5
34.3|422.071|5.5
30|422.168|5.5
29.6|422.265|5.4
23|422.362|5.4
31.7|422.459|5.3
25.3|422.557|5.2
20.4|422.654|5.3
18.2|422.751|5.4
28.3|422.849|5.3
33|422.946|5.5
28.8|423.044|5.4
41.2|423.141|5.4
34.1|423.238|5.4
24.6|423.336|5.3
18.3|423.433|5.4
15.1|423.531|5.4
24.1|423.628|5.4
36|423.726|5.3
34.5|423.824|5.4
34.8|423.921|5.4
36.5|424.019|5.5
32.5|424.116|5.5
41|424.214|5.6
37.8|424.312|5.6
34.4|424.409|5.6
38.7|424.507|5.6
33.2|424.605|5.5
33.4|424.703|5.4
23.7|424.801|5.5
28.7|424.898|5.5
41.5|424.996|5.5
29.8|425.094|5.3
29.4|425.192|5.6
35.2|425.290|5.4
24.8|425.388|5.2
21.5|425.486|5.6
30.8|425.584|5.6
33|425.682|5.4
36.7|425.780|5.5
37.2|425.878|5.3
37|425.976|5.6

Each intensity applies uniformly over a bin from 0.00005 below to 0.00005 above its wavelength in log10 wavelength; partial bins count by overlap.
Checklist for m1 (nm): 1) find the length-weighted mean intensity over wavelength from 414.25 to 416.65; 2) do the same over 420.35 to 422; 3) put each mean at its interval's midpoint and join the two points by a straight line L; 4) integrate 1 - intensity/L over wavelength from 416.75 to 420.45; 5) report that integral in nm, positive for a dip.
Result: 0.26 nm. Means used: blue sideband 31.1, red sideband 32.9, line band 29.9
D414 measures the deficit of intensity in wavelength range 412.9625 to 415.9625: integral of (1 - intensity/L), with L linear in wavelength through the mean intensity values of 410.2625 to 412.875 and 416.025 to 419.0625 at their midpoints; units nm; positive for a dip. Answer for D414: -0.13 nm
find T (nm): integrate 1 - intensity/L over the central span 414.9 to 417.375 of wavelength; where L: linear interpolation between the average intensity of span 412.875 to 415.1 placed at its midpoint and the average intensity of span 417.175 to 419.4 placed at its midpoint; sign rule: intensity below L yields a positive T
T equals 0.04 nm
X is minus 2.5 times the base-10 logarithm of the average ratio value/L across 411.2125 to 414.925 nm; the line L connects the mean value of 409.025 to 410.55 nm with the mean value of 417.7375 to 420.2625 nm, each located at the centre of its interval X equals -0.11 mag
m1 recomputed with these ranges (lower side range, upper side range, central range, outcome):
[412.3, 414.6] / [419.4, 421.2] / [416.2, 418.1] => 0.12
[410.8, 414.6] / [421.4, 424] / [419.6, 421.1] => 0.02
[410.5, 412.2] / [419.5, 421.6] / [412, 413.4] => -0.12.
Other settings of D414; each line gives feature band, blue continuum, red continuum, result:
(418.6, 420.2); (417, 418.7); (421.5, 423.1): -0.06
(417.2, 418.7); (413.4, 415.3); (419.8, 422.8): 0.12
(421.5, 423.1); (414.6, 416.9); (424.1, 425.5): 0.12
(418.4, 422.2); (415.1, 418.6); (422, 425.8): -0.20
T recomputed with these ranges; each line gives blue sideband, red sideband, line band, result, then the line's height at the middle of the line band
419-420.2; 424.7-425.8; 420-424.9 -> -0.15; 30.2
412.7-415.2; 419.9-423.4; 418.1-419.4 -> -0.04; 31.5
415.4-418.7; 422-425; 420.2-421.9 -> -0.13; 30.3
